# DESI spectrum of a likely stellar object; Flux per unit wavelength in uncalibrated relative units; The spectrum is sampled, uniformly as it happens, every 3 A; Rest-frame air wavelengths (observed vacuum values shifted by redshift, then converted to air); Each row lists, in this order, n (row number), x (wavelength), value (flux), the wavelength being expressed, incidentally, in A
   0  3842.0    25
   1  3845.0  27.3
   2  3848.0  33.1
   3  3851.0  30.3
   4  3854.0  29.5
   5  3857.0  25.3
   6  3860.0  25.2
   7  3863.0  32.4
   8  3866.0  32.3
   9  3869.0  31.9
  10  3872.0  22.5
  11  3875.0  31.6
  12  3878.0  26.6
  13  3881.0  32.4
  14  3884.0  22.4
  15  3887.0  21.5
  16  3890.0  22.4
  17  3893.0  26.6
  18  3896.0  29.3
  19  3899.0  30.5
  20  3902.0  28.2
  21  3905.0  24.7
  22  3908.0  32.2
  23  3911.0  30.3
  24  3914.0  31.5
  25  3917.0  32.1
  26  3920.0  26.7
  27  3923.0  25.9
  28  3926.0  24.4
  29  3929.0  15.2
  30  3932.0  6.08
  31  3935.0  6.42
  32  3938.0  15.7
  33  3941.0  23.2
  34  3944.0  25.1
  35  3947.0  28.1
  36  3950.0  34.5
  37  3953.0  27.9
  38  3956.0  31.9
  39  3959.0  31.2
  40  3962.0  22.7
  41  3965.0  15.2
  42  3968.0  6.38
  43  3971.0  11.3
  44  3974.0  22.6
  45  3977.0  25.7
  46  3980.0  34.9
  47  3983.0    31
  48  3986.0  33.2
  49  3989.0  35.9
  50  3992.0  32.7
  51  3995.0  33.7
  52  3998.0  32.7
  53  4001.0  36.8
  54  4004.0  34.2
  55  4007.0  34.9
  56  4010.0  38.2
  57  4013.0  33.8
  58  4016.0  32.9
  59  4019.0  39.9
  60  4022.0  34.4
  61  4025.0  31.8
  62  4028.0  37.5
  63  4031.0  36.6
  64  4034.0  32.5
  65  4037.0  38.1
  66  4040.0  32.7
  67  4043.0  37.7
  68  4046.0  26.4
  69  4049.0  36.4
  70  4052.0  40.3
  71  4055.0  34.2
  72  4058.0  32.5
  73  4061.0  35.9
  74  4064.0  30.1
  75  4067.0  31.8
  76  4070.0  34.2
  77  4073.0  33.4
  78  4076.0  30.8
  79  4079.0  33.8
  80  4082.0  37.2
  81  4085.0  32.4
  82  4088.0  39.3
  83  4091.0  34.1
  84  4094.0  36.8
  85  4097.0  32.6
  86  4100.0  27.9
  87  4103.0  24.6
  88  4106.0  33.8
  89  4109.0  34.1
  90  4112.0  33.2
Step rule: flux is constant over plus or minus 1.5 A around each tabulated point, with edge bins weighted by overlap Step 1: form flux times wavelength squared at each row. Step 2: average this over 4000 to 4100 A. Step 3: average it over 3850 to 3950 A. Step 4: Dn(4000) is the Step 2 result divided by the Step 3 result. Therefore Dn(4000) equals 1.4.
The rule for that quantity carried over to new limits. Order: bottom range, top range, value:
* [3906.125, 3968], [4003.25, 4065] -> 1.53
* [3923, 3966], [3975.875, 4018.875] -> 1.57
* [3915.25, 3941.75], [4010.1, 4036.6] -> 1.89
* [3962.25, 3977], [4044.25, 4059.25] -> 2.24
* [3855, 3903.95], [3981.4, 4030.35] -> 1.34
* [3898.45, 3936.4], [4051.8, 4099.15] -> 1.54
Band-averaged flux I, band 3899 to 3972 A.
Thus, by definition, 23.4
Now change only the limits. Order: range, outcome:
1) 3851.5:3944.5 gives 25.5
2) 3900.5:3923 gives 29.2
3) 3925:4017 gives 26.4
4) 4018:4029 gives 35.6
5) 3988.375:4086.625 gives 34.4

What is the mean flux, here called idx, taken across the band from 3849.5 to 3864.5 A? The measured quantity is 28.5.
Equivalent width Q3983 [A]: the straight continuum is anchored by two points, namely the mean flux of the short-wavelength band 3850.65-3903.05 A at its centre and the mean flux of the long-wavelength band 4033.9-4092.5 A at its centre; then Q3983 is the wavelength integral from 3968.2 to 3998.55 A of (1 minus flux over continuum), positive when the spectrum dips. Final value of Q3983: 3.1 A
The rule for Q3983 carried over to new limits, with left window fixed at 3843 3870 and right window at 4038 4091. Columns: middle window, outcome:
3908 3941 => 9.6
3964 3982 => 6.9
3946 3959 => 0.4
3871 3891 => 2.9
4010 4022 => -1.0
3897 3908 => 0.8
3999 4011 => -1.1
